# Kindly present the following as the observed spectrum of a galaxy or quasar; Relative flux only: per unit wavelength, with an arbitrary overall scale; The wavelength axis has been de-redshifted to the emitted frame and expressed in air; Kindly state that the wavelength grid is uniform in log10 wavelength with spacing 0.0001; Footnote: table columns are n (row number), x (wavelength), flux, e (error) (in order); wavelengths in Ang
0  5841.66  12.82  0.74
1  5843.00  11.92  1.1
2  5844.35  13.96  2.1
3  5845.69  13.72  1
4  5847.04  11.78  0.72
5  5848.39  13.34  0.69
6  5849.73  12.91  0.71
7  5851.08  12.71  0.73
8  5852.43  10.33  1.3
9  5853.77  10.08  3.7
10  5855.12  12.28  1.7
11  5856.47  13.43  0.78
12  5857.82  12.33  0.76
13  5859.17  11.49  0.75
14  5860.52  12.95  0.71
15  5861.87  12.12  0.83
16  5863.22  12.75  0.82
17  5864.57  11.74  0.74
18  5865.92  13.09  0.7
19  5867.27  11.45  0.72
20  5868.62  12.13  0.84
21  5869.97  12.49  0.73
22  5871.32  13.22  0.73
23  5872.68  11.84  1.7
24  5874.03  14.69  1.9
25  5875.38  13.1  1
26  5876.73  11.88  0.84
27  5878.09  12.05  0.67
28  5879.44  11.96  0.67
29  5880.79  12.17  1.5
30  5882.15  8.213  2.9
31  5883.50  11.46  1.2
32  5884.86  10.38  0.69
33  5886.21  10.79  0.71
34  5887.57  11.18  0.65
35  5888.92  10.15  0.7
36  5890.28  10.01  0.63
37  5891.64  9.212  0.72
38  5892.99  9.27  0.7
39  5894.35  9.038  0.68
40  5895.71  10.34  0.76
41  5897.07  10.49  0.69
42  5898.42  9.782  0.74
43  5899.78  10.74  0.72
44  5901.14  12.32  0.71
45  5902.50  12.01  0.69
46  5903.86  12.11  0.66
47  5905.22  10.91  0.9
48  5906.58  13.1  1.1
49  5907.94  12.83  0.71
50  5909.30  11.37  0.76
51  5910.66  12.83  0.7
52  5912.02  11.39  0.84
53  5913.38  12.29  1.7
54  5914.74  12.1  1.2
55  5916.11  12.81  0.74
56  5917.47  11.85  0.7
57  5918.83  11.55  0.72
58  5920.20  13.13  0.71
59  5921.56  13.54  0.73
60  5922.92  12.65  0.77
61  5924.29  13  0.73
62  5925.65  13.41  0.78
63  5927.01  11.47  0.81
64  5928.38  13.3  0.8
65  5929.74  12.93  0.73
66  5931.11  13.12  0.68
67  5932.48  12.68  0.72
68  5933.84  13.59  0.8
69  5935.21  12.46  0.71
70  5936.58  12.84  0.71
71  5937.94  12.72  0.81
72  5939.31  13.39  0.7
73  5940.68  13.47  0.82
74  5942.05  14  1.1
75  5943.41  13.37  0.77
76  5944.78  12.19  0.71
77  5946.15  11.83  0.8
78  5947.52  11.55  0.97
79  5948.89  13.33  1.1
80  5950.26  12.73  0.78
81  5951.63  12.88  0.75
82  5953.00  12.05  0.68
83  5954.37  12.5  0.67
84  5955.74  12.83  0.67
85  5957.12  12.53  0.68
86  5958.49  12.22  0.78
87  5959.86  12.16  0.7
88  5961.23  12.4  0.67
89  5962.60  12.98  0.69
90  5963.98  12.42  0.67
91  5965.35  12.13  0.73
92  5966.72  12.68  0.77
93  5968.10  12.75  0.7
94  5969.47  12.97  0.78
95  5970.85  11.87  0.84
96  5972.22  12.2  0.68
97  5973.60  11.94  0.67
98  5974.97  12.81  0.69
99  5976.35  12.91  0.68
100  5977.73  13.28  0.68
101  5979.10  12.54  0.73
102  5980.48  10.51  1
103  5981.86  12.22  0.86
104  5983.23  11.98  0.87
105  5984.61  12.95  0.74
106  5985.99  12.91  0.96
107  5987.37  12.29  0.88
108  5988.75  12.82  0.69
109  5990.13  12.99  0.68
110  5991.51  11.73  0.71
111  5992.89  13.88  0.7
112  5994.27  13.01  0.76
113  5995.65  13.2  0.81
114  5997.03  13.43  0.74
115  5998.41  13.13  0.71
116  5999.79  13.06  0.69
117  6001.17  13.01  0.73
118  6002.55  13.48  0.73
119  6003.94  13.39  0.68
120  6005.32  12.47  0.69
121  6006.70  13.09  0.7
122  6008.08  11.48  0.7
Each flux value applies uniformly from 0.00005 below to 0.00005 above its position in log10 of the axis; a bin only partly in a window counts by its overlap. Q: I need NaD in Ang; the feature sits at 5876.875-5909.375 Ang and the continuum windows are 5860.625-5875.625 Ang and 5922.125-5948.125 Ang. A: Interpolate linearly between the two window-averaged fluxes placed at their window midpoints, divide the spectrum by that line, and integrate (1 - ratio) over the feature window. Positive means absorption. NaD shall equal 4.5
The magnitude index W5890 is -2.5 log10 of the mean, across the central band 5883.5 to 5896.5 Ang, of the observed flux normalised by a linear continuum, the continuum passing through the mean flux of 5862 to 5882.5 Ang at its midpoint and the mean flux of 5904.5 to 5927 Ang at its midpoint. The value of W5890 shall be 0.21 mag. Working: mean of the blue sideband 12.2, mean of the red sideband 12.4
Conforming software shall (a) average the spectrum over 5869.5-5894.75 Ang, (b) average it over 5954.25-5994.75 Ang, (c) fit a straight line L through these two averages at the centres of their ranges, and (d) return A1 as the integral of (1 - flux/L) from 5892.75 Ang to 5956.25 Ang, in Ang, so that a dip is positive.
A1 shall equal -2.4 Ang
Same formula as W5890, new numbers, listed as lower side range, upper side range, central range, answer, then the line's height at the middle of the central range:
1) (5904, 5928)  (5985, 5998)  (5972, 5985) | 0.043 mag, 12.8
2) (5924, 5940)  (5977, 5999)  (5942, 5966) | 0.025 mag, 12.8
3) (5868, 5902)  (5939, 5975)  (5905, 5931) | -0.060 mag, 11.8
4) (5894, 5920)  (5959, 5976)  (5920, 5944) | -0.095 mag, 12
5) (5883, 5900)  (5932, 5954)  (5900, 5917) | -0.101 mag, 11.1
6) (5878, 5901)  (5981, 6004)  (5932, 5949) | -0.109 mag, 11.6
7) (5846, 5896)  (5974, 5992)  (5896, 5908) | 0.037 mag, 11.9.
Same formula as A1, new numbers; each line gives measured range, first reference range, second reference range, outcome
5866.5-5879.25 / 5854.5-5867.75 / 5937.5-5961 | -0.11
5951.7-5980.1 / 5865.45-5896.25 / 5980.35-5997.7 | -0.26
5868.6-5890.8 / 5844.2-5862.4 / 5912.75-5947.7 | 1.53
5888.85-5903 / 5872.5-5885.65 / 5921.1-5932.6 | 2.19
